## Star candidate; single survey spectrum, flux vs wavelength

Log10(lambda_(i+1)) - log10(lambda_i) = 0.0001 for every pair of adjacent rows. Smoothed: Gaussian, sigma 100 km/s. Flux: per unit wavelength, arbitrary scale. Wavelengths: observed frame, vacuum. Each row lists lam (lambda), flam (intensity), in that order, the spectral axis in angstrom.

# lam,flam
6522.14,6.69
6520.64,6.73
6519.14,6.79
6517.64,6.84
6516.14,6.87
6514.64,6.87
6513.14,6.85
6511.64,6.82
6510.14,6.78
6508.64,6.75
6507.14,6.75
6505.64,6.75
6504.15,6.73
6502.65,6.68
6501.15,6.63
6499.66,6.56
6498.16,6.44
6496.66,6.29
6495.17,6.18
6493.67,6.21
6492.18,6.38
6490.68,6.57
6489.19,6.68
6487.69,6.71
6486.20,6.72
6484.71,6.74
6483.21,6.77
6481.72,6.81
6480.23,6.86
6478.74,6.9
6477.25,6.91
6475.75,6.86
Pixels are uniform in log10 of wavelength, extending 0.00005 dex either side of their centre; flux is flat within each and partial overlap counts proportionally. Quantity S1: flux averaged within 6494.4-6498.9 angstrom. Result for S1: 6.3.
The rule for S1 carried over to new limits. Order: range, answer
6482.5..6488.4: 6.73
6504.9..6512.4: 6.76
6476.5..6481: 6.89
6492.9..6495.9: 6.2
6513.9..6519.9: 6.85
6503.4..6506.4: 6.75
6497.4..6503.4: 6.57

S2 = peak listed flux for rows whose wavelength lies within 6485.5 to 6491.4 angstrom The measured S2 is 6.72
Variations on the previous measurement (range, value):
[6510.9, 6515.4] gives 6.87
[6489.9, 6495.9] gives 6.57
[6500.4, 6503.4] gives 6.68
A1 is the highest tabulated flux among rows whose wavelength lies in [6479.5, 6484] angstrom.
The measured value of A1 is 6.86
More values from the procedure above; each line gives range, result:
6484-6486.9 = 6.74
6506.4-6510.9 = 6.78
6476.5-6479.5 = 6.91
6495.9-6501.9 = 6.63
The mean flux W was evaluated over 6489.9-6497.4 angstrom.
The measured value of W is 6.33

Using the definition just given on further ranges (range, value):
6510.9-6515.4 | 6.85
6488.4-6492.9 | 6.54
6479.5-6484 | 6.81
